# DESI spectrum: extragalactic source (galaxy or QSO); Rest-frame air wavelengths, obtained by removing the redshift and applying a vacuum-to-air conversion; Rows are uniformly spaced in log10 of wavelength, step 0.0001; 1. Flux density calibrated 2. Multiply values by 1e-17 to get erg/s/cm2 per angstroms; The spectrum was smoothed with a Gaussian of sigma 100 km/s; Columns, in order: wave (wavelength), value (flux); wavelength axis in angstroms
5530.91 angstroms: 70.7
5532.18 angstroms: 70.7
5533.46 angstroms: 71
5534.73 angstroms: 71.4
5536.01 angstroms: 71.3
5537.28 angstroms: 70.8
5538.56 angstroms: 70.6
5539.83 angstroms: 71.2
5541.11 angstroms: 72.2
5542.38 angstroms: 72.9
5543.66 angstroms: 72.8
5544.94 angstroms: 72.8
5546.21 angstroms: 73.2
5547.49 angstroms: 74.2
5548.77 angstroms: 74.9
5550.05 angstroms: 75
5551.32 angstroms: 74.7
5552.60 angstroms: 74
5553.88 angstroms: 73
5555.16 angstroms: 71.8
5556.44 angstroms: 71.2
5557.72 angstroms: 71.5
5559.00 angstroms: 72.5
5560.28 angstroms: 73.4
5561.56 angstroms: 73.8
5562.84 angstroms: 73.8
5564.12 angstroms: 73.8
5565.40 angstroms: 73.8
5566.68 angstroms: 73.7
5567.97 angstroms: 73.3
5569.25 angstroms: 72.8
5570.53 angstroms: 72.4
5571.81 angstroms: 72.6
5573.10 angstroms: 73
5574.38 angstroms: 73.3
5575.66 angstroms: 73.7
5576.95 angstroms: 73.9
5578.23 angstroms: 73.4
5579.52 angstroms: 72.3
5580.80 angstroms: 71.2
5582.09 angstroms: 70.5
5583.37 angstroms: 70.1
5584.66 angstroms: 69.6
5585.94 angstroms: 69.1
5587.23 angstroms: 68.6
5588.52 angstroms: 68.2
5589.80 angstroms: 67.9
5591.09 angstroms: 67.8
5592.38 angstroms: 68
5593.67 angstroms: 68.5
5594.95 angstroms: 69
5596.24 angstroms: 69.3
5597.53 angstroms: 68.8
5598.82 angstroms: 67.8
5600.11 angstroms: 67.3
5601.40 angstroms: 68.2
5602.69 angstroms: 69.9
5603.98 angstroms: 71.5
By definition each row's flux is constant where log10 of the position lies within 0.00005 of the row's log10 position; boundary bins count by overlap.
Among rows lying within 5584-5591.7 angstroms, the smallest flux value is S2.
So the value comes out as 67.8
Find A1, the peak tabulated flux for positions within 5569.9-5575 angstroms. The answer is 73.3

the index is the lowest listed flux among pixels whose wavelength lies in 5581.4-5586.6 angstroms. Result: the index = 69.1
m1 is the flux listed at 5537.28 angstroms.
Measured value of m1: 70.8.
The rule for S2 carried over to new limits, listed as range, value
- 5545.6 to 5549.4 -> 73.2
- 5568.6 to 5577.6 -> 72.4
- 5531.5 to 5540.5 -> 70.6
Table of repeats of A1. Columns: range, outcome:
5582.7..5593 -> 70.1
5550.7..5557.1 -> 74.7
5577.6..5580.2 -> 73.4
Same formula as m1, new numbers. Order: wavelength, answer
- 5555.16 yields 71.8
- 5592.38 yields 68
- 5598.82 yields 67.8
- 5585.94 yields 69.1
